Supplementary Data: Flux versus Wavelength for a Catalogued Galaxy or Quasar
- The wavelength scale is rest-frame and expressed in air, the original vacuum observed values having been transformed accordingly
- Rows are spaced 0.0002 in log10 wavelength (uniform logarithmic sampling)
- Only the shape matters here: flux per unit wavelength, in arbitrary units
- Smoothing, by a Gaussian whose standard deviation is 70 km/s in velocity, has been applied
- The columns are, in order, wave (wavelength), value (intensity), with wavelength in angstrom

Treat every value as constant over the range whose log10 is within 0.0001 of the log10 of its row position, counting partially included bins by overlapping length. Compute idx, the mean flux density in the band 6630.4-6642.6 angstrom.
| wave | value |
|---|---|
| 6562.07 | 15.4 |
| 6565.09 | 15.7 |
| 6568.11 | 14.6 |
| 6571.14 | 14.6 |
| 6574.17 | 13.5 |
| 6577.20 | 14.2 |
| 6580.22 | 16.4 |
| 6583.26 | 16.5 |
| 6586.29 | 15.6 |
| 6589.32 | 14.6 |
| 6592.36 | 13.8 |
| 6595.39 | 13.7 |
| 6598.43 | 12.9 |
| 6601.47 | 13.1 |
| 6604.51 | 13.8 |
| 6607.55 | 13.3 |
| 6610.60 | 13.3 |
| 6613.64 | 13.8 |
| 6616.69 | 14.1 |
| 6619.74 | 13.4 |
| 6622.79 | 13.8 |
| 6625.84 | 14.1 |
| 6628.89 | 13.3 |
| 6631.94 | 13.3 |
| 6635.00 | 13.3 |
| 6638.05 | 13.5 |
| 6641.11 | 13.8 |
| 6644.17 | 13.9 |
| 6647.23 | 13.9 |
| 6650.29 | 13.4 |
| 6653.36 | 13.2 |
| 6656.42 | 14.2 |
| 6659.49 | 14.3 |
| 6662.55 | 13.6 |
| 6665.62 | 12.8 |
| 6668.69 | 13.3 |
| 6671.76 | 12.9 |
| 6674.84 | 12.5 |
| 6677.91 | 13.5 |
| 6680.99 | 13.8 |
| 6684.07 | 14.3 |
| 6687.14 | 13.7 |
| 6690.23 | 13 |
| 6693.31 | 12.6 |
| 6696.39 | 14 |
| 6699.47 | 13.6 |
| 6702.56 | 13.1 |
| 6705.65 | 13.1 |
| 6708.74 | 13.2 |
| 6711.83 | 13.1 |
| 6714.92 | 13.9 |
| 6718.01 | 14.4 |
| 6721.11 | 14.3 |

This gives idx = 13.5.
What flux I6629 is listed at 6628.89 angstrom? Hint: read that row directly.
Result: 13.3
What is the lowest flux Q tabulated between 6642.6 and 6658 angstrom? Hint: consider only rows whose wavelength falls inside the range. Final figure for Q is 13.2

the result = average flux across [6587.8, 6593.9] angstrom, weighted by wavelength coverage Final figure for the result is 14.2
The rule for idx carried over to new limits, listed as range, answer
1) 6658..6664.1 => 14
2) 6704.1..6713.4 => 13.1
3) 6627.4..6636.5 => 13.3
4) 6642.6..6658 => 13.7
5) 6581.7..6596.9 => 14.8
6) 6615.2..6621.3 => 13.7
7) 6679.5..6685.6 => 14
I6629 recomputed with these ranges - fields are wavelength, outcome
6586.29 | 15.6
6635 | 13.3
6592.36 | 13.8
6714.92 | 13.9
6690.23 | 13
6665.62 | 12.8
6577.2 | 14.2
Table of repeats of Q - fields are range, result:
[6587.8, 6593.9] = 13.8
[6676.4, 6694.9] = 12.6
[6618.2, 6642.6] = 13.3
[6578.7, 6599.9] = 12.9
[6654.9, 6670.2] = 12.8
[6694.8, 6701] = 13.6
